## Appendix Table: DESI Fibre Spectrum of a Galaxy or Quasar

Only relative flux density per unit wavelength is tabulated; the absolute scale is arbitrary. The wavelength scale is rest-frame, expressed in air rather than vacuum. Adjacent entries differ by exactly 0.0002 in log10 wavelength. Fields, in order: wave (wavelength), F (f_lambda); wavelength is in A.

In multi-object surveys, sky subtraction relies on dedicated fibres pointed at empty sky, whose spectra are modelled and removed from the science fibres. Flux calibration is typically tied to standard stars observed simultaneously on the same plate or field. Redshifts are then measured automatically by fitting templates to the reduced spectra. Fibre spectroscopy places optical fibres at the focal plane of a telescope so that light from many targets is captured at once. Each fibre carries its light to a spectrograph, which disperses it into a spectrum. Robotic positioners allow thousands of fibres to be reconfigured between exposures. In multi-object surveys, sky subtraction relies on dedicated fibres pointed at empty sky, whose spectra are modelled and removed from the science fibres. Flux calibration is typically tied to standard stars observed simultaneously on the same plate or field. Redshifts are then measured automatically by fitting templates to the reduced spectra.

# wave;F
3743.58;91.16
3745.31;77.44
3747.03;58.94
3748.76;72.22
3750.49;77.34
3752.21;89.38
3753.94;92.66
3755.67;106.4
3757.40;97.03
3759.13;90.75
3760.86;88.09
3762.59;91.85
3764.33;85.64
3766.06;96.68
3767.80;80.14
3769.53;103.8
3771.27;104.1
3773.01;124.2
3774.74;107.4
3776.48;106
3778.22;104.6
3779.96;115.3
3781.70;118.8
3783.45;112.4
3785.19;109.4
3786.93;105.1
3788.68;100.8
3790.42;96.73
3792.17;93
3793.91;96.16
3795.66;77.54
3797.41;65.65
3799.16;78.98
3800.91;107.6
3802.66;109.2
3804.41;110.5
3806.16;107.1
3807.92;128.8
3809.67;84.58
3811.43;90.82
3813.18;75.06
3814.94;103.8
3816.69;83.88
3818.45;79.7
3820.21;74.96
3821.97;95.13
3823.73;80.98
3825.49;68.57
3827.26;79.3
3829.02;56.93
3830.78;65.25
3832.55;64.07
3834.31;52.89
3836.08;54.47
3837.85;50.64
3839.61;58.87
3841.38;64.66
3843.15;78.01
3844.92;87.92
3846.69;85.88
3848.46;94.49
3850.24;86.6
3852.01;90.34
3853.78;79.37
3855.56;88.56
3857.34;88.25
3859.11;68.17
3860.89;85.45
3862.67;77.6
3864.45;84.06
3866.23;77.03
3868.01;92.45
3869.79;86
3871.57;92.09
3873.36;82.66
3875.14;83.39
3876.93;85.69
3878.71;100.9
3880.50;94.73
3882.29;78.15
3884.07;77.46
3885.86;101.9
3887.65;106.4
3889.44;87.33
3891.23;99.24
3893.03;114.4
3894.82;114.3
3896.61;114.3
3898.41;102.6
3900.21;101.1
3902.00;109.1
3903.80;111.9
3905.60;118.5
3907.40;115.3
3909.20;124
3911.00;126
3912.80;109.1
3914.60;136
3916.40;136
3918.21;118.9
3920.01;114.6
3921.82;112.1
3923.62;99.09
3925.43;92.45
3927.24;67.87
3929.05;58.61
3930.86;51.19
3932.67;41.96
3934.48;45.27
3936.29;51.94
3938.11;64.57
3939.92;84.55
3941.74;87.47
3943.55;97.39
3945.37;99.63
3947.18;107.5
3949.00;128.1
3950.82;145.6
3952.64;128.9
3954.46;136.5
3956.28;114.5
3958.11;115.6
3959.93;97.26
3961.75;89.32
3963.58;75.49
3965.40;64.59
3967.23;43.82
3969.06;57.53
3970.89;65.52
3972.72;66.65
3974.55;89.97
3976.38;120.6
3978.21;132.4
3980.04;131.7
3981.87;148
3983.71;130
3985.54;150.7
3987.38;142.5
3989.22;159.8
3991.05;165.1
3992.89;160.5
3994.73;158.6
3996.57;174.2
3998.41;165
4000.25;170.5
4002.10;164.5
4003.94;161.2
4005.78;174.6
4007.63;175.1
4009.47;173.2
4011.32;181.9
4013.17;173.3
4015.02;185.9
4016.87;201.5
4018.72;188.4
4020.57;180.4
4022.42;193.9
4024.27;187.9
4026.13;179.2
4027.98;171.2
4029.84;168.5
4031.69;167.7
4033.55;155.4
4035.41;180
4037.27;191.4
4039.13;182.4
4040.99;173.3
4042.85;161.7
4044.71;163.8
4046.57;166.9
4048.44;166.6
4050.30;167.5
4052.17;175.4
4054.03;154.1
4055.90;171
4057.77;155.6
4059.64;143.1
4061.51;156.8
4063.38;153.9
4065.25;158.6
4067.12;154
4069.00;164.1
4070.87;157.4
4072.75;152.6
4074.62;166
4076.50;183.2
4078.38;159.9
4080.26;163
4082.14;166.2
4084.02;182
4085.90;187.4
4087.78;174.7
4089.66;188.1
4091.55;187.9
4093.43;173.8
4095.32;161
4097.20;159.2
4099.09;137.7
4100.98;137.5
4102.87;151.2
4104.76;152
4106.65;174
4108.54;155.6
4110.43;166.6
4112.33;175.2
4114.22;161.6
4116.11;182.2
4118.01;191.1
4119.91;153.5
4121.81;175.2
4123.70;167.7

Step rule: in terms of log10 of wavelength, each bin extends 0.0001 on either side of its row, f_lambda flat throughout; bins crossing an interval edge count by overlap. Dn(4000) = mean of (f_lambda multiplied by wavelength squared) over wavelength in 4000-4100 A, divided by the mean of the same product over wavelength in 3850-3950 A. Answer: 2.0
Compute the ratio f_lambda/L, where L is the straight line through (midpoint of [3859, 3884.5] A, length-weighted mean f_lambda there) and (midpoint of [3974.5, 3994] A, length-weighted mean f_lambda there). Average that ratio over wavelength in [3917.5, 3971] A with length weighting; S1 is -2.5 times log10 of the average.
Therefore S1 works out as 0.34 mag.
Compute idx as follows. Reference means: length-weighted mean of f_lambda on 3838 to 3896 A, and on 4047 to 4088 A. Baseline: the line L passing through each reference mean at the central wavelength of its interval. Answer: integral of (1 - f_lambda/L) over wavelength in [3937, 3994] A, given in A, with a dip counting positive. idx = 7.12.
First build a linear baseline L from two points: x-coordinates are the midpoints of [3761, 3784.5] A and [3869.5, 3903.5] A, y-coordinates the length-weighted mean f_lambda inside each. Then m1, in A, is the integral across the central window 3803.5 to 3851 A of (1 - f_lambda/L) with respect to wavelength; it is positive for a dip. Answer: 9.60 A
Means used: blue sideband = 103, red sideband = 96.9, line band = 80.1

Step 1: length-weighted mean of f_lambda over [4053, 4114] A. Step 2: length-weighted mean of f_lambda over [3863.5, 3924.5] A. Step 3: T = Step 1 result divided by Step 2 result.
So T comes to 1.58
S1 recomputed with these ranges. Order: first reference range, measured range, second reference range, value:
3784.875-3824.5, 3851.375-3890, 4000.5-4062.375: 0.32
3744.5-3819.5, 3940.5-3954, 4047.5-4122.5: 0.17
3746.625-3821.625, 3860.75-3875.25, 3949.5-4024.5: 0.32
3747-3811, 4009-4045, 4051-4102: -0.17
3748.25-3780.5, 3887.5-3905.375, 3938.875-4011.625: 0.08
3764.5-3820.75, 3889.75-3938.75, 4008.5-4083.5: 0.32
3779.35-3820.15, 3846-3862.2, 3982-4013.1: 0.33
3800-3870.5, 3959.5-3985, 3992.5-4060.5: 0.48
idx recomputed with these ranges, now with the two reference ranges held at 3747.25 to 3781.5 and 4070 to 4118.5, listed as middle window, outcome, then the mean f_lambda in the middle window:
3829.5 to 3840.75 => 5.4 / 57.8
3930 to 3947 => 8.0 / 71.1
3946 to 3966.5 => 4.3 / 109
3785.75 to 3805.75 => 1.5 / 95.2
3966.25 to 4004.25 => 3.5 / 131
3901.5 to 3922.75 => 1.4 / 119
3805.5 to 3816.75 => 1.0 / 97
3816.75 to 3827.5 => 2.8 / 80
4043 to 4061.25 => -0.5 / 162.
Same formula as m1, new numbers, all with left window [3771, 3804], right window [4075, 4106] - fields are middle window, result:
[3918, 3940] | 9.4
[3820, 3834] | 4.8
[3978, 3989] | 0.2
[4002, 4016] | -2.4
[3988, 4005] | -2.0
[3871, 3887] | 4.3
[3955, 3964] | 2.4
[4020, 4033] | -2.1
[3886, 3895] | 1.5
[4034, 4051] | -1.7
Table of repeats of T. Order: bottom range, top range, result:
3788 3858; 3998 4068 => 2.05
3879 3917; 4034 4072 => 1.52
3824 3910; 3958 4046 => 1.71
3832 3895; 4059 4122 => 1.97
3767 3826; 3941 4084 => 1.53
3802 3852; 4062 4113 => 2.03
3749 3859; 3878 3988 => 1.13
